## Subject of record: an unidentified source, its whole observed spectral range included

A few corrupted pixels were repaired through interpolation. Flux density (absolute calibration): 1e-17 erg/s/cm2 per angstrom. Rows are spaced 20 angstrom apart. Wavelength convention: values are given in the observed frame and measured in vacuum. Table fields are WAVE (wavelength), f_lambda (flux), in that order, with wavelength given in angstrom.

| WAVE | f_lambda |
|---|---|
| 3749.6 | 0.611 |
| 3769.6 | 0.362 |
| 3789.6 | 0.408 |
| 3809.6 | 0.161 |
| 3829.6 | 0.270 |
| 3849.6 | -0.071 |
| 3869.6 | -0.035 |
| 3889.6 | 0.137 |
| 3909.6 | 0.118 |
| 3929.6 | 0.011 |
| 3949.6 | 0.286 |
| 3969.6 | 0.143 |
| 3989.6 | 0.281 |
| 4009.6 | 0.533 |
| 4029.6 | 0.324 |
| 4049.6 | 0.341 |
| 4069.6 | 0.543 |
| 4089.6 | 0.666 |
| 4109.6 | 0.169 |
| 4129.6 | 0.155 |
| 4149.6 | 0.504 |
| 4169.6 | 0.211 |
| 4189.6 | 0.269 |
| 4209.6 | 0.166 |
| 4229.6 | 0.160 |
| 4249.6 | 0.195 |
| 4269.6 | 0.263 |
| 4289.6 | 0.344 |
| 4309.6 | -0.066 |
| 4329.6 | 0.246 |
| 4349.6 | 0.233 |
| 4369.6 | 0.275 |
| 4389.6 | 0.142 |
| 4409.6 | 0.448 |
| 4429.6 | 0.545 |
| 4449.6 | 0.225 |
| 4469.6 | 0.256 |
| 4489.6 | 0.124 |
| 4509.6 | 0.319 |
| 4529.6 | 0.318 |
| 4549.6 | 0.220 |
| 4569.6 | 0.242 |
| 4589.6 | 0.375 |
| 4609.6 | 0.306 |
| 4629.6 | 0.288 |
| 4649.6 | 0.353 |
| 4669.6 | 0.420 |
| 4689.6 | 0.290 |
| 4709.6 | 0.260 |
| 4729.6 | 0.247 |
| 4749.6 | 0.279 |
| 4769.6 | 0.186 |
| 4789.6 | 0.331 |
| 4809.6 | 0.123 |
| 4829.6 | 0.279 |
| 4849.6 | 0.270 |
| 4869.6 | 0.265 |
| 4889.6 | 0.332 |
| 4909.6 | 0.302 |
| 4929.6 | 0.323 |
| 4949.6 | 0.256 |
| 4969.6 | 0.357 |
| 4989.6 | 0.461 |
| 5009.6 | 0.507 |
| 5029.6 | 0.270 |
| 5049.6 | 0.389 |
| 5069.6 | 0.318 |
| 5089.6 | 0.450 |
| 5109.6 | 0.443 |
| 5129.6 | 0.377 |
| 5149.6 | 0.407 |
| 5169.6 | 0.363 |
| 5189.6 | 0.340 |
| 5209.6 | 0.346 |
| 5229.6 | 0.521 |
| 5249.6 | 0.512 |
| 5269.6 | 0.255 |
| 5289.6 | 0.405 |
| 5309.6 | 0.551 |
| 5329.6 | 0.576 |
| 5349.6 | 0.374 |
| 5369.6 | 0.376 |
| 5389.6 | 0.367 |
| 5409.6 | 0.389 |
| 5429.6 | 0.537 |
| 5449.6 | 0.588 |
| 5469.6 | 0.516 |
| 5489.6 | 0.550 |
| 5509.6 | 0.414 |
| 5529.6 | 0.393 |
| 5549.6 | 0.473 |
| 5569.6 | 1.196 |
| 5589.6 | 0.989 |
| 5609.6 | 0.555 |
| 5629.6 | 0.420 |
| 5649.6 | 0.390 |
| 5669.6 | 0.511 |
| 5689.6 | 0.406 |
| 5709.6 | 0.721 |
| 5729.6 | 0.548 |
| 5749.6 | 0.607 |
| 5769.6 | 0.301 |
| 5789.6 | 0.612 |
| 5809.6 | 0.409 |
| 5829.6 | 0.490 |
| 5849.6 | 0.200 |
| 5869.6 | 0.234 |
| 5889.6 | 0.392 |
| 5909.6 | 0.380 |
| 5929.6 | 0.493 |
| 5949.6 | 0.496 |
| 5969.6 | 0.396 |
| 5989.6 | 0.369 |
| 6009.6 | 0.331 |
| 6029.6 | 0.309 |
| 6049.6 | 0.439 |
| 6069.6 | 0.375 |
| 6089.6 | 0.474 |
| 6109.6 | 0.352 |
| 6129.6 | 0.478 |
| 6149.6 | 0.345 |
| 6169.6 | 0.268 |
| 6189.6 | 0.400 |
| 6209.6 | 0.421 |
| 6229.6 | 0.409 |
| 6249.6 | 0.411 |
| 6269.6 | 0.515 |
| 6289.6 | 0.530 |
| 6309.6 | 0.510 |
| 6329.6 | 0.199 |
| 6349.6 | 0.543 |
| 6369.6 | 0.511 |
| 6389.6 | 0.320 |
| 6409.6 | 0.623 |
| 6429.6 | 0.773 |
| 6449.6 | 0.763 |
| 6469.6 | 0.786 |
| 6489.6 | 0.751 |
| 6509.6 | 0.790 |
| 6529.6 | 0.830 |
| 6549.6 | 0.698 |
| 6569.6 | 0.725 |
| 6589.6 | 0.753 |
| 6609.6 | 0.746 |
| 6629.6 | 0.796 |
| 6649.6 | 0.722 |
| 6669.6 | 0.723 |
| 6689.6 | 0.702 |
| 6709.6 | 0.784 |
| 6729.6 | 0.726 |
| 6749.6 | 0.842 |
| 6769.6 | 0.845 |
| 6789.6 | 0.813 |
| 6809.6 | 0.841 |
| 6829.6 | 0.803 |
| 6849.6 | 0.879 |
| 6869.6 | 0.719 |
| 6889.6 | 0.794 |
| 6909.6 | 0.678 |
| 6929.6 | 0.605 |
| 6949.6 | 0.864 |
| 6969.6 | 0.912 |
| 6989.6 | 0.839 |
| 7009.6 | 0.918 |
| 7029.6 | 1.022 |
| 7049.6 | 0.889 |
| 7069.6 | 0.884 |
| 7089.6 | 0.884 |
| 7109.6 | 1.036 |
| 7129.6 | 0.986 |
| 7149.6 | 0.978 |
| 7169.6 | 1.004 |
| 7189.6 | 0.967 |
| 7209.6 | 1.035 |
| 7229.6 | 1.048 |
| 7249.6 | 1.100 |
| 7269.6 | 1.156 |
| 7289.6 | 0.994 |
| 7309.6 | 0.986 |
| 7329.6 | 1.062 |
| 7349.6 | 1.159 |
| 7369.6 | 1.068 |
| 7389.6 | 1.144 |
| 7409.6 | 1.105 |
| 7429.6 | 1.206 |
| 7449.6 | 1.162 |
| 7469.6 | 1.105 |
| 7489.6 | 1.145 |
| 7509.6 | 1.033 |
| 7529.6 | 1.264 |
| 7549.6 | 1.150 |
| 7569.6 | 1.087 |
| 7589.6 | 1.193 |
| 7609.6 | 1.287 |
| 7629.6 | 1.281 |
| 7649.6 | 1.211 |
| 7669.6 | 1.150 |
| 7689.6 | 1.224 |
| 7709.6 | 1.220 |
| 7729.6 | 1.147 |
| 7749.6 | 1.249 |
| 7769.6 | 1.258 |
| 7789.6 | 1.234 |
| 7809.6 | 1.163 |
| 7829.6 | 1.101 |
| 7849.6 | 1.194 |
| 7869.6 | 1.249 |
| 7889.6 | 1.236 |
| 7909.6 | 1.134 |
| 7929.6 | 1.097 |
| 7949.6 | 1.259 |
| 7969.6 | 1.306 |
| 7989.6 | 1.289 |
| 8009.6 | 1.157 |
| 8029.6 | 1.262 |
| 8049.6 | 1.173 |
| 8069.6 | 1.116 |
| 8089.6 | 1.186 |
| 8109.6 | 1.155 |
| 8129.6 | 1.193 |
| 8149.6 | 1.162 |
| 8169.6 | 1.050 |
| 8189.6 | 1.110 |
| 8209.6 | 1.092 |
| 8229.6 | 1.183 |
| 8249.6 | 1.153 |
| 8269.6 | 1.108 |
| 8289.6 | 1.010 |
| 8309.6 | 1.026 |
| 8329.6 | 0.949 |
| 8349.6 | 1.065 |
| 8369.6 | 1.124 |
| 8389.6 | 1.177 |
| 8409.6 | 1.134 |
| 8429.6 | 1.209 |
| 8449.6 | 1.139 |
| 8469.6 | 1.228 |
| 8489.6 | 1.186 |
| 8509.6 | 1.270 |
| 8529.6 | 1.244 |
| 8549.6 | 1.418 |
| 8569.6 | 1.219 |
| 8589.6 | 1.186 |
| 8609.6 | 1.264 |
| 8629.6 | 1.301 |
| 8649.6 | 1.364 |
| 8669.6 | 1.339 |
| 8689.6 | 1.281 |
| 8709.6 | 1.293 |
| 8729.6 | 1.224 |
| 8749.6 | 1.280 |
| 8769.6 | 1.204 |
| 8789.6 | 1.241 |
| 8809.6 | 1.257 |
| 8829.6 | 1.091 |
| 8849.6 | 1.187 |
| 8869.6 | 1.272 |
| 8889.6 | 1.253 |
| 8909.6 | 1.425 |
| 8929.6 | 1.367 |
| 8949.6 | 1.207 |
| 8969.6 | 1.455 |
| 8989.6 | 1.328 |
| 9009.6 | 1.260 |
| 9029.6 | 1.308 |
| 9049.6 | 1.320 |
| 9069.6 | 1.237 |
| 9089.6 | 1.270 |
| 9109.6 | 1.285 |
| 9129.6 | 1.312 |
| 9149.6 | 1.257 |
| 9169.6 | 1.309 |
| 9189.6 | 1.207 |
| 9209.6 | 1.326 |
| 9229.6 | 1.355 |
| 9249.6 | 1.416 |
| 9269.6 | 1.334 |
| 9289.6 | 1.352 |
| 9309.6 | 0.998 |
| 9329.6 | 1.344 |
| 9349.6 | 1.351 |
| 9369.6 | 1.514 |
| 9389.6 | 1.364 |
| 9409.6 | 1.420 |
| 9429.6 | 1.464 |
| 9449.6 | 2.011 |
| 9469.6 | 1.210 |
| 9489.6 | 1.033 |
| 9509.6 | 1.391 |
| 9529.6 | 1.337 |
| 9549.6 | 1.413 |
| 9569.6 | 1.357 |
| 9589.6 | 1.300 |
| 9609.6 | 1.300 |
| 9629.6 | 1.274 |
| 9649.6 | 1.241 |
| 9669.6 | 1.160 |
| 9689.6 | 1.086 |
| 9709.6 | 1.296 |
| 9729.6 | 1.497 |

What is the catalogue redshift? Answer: 0.61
